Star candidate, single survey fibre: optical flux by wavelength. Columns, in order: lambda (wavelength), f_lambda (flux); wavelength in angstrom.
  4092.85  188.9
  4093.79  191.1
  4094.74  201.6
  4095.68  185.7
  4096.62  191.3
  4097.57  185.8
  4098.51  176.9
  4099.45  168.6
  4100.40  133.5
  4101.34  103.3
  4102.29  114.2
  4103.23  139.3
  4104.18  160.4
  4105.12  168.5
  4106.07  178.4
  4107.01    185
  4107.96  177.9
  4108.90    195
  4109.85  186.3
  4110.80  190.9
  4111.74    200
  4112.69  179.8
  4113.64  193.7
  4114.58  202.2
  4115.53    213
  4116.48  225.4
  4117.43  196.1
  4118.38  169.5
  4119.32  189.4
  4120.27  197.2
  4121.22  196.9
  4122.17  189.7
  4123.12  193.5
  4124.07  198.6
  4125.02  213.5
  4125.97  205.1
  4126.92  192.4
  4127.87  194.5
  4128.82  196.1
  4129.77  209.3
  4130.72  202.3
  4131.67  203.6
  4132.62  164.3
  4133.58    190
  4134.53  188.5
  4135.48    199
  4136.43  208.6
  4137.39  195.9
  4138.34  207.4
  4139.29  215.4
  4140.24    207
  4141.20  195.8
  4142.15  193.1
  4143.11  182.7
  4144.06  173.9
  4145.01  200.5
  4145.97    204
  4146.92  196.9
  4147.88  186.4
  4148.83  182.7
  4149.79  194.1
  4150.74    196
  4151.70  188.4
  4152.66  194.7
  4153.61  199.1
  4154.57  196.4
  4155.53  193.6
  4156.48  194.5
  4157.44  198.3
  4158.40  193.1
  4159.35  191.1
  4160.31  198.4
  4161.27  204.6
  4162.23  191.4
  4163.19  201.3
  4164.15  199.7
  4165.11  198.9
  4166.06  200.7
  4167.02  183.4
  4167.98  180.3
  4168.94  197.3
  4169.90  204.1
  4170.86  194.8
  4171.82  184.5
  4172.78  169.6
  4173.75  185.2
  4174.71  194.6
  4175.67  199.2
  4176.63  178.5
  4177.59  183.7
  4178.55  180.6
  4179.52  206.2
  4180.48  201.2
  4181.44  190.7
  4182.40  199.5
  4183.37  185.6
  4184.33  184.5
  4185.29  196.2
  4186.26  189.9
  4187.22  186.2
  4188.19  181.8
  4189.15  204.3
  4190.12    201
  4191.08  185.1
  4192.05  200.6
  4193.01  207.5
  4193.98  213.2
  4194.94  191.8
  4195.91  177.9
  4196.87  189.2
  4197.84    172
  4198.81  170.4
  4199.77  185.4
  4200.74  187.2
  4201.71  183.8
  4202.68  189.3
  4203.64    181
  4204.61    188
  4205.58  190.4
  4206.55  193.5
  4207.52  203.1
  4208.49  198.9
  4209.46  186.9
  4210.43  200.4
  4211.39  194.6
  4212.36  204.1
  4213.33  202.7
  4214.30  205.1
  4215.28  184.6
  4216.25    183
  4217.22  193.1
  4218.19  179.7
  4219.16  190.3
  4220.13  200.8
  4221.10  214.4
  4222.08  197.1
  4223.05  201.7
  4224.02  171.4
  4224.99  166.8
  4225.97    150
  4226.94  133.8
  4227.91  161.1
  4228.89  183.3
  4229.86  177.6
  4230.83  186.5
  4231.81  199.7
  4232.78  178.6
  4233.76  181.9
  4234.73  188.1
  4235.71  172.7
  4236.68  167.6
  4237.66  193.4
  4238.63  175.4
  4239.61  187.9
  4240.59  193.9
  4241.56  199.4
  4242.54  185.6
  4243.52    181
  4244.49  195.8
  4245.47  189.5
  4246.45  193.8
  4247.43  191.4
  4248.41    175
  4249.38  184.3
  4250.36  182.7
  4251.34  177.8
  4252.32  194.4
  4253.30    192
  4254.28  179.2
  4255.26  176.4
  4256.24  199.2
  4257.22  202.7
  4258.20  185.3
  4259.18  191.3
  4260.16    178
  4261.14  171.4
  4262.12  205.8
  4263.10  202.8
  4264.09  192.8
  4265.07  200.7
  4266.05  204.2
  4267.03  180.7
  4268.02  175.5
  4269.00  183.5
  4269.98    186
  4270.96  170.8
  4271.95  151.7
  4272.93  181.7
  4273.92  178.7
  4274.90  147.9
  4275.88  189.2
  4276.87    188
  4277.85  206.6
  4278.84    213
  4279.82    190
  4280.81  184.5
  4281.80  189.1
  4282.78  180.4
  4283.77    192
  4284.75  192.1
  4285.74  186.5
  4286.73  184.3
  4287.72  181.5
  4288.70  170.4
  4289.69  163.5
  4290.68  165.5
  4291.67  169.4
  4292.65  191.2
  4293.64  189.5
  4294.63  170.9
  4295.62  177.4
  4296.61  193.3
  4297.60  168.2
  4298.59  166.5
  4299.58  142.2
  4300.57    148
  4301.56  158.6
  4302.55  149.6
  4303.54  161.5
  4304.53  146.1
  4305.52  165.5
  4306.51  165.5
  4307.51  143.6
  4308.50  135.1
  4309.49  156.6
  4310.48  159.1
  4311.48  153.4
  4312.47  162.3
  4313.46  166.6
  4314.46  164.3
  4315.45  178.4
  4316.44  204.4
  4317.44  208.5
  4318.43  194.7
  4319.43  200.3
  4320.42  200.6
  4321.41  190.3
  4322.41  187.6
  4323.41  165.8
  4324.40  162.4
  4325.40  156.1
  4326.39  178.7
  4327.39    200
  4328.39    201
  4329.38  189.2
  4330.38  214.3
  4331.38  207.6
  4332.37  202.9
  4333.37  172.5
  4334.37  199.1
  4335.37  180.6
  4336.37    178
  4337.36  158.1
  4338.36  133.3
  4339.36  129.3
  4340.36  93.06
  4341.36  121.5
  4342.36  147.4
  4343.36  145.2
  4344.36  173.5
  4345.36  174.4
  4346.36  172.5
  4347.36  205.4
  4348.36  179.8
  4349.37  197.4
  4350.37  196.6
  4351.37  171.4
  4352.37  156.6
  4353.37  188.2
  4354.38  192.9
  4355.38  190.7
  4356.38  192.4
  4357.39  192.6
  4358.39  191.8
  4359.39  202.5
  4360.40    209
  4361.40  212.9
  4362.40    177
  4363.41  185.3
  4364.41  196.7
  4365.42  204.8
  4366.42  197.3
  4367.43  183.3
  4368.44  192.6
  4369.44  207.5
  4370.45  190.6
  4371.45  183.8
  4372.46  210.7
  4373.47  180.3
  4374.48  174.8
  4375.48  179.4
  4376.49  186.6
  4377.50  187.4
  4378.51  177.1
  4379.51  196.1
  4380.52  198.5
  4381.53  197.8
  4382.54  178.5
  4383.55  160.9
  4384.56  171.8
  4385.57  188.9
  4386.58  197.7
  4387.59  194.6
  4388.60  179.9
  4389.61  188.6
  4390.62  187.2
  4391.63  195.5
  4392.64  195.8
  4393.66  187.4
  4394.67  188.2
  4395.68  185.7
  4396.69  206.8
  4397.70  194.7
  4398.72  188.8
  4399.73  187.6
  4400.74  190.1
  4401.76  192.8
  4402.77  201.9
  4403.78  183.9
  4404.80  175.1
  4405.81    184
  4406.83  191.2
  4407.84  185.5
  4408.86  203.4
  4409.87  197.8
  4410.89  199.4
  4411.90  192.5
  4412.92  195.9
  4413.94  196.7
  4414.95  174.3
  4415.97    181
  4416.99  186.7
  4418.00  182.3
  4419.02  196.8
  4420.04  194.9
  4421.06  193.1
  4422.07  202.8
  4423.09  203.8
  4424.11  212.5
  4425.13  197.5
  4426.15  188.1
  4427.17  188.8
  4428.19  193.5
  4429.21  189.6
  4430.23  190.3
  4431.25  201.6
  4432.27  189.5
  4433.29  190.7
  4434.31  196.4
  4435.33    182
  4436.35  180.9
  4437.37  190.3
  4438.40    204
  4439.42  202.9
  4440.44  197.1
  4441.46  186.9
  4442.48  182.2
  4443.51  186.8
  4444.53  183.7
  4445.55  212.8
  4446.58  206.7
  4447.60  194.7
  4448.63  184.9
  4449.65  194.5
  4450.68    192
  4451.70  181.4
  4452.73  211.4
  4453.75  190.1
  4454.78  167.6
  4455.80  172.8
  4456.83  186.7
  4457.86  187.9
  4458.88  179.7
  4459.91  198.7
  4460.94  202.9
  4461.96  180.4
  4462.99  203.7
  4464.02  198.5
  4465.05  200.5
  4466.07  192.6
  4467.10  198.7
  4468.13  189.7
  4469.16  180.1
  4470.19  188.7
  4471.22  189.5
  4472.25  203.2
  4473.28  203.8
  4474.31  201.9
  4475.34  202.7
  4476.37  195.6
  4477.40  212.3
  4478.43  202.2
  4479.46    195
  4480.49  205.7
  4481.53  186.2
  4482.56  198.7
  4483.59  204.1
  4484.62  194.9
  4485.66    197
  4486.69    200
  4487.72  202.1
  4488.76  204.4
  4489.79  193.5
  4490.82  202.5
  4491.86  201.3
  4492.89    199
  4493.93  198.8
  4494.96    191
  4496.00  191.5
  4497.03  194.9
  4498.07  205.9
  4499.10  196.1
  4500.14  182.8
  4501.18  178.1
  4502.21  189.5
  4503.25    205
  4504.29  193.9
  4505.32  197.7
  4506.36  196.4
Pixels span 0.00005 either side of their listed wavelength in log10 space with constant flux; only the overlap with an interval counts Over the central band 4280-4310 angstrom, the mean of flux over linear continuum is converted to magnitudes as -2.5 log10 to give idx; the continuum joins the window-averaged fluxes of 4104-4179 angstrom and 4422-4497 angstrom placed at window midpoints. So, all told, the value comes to 0.14 mag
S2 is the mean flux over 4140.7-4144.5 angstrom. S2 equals 186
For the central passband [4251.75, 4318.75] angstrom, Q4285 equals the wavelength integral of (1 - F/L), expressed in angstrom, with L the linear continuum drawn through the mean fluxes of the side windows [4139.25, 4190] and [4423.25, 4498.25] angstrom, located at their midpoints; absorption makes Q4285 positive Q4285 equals 5.5 angstrom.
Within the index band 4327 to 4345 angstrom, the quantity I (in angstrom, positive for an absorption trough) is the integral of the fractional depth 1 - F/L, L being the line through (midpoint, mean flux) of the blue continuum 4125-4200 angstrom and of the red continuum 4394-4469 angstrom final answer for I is 2.2 angstrom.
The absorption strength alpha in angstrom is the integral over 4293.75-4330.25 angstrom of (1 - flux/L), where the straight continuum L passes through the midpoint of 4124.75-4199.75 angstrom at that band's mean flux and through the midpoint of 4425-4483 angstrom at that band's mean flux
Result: 4.03 angstrom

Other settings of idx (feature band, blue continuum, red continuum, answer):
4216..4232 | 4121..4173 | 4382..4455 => 0.07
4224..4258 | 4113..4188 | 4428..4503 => 0.07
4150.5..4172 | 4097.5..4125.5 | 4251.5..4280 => -0.07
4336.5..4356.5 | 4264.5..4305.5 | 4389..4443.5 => 0.11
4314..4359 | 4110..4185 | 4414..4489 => 0.09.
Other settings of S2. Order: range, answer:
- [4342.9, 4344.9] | 160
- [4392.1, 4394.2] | 191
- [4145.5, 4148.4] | 196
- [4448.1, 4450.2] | 189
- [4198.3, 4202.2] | 181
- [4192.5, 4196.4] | 198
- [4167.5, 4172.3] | 192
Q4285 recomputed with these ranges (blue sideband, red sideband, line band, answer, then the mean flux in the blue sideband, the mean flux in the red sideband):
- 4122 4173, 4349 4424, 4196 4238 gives 1.82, 195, 190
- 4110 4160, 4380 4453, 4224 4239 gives 1.54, 196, 192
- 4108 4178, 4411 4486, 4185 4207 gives 0.53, 195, 194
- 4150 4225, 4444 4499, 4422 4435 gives -0.02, 192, 195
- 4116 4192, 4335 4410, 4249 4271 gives 0.12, 194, 184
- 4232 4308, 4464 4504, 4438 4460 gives 0.37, 181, 197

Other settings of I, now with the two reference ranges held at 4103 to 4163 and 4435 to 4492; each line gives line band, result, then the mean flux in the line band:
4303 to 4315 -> 2.3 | 157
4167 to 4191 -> 0.4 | 191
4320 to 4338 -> 0.8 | 185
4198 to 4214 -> 0.2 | 191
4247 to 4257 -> 0.4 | 186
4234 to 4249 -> 0.6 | 186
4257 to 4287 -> 1.1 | 187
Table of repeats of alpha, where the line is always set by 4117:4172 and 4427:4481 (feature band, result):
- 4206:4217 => -0.1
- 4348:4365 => 0.3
